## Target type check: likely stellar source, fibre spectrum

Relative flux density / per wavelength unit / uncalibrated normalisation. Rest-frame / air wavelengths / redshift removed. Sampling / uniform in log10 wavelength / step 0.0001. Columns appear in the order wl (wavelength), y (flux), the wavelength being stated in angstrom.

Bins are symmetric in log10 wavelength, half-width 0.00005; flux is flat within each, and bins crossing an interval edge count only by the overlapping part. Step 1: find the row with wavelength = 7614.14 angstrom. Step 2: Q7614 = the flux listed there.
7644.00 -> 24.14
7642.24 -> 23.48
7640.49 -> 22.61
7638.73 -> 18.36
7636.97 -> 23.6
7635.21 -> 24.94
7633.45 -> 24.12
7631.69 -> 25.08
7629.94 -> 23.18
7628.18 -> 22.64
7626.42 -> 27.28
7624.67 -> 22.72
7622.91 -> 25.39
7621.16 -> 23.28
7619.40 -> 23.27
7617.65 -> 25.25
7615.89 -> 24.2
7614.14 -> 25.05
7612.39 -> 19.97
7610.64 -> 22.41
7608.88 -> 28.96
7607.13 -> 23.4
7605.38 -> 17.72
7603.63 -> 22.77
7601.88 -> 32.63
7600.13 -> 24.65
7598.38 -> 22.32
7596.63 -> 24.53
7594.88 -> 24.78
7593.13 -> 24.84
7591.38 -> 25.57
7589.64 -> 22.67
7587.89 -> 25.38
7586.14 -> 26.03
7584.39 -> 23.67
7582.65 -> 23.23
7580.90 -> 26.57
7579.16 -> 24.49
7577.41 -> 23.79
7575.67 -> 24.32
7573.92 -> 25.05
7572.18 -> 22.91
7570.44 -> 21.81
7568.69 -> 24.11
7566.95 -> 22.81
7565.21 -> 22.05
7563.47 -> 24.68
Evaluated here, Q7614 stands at 25.05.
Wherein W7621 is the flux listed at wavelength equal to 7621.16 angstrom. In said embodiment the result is 23.28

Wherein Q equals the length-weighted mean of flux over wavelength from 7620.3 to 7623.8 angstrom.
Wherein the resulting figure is 24.3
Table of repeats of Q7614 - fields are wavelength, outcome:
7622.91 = 25.39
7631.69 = 25.08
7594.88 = 24.78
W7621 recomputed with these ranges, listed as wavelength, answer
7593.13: 24.84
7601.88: 32.63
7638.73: 18.36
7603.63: 22.77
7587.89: 25.38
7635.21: 24.94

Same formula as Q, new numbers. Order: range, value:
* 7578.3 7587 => 24.8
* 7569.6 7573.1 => 22.5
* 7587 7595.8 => 24.6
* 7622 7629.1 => 24.5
